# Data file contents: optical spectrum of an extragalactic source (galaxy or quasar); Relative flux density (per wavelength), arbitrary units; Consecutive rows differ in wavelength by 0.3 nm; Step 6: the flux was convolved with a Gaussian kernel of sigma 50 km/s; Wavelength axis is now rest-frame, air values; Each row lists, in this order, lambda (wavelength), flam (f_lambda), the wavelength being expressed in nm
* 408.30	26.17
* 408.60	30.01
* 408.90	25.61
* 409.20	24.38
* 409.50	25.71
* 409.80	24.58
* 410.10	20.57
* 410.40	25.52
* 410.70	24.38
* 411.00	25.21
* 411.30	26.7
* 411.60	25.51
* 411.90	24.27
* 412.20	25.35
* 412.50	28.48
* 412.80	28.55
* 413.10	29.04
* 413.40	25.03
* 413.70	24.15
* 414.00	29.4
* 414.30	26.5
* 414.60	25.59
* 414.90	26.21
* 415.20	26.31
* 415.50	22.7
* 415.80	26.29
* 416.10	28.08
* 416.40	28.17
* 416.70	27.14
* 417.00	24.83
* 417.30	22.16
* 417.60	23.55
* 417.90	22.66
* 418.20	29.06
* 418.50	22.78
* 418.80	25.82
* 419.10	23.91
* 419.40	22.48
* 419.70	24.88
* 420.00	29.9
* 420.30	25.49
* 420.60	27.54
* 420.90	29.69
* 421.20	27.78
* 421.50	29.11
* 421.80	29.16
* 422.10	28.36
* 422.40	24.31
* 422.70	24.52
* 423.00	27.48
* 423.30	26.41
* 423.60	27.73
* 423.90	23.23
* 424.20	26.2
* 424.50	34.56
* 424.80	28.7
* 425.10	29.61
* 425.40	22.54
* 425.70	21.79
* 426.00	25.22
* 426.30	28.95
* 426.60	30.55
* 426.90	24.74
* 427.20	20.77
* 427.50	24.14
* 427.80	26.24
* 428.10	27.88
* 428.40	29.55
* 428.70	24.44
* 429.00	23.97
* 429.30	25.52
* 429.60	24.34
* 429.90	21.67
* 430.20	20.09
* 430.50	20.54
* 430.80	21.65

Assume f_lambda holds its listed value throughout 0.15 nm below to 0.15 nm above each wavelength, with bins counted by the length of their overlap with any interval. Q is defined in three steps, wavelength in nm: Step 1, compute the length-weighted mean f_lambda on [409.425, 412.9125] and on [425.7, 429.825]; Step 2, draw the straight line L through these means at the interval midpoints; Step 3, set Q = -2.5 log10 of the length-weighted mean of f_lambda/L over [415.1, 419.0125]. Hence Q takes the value 0.01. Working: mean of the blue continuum 25.4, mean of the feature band 25.3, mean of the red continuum 25.6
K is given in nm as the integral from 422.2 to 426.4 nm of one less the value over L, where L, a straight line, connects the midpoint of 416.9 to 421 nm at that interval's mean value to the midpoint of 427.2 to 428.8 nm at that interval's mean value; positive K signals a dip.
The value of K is -0.13 nm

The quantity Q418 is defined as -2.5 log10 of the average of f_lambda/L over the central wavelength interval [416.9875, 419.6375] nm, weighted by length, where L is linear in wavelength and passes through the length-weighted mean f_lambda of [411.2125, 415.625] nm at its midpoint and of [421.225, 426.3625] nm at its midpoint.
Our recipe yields 0.10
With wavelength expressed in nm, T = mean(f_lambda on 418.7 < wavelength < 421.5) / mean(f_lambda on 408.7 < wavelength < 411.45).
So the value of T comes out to 1.07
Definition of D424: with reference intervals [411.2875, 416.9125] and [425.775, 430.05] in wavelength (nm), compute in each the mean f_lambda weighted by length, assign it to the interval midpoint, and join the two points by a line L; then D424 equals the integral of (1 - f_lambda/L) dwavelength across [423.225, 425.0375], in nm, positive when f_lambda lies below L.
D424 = -0.15 nm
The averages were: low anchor 26.5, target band 27.9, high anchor 25.5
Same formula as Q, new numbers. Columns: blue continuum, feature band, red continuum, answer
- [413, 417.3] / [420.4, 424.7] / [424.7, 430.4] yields -0.08 mag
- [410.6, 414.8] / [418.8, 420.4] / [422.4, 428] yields 0.04 mag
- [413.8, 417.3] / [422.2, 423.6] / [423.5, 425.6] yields 0.05 mag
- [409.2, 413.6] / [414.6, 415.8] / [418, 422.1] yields 0.03 mag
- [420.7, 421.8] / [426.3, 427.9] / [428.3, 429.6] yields 0.03 mag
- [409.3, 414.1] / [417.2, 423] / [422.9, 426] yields 0.02 mag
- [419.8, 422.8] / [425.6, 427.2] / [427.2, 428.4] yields 0.01 mag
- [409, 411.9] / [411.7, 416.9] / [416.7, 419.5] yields -0.08 mag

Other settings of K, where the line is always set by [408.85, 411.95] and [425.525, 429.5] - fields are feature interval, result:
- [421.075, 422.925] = -0.14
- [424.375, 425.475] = -0.16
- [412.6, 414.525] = -0.17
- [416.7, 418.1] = 0.07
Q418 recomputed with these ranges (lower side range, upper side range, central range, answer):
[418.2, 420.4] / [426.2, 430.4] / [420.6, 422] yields -0.14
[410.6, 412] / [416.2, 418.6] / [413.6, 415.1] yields -0.05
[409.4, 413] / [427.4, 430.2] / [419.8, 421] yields -0.11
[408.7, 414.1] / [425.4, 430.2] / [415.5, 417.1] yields -0.04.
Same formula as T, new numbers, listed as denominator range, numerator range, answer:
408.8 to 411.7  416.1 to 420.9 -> 1.03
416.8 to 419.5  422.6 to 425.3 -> 1.14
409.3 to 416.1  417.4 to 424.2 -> 1.01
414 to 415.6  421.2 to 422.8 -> 1.05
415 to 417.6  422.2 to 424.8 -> 1.05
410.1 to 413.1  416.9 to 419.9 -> 0.94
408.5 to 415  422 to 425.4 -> 1.05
